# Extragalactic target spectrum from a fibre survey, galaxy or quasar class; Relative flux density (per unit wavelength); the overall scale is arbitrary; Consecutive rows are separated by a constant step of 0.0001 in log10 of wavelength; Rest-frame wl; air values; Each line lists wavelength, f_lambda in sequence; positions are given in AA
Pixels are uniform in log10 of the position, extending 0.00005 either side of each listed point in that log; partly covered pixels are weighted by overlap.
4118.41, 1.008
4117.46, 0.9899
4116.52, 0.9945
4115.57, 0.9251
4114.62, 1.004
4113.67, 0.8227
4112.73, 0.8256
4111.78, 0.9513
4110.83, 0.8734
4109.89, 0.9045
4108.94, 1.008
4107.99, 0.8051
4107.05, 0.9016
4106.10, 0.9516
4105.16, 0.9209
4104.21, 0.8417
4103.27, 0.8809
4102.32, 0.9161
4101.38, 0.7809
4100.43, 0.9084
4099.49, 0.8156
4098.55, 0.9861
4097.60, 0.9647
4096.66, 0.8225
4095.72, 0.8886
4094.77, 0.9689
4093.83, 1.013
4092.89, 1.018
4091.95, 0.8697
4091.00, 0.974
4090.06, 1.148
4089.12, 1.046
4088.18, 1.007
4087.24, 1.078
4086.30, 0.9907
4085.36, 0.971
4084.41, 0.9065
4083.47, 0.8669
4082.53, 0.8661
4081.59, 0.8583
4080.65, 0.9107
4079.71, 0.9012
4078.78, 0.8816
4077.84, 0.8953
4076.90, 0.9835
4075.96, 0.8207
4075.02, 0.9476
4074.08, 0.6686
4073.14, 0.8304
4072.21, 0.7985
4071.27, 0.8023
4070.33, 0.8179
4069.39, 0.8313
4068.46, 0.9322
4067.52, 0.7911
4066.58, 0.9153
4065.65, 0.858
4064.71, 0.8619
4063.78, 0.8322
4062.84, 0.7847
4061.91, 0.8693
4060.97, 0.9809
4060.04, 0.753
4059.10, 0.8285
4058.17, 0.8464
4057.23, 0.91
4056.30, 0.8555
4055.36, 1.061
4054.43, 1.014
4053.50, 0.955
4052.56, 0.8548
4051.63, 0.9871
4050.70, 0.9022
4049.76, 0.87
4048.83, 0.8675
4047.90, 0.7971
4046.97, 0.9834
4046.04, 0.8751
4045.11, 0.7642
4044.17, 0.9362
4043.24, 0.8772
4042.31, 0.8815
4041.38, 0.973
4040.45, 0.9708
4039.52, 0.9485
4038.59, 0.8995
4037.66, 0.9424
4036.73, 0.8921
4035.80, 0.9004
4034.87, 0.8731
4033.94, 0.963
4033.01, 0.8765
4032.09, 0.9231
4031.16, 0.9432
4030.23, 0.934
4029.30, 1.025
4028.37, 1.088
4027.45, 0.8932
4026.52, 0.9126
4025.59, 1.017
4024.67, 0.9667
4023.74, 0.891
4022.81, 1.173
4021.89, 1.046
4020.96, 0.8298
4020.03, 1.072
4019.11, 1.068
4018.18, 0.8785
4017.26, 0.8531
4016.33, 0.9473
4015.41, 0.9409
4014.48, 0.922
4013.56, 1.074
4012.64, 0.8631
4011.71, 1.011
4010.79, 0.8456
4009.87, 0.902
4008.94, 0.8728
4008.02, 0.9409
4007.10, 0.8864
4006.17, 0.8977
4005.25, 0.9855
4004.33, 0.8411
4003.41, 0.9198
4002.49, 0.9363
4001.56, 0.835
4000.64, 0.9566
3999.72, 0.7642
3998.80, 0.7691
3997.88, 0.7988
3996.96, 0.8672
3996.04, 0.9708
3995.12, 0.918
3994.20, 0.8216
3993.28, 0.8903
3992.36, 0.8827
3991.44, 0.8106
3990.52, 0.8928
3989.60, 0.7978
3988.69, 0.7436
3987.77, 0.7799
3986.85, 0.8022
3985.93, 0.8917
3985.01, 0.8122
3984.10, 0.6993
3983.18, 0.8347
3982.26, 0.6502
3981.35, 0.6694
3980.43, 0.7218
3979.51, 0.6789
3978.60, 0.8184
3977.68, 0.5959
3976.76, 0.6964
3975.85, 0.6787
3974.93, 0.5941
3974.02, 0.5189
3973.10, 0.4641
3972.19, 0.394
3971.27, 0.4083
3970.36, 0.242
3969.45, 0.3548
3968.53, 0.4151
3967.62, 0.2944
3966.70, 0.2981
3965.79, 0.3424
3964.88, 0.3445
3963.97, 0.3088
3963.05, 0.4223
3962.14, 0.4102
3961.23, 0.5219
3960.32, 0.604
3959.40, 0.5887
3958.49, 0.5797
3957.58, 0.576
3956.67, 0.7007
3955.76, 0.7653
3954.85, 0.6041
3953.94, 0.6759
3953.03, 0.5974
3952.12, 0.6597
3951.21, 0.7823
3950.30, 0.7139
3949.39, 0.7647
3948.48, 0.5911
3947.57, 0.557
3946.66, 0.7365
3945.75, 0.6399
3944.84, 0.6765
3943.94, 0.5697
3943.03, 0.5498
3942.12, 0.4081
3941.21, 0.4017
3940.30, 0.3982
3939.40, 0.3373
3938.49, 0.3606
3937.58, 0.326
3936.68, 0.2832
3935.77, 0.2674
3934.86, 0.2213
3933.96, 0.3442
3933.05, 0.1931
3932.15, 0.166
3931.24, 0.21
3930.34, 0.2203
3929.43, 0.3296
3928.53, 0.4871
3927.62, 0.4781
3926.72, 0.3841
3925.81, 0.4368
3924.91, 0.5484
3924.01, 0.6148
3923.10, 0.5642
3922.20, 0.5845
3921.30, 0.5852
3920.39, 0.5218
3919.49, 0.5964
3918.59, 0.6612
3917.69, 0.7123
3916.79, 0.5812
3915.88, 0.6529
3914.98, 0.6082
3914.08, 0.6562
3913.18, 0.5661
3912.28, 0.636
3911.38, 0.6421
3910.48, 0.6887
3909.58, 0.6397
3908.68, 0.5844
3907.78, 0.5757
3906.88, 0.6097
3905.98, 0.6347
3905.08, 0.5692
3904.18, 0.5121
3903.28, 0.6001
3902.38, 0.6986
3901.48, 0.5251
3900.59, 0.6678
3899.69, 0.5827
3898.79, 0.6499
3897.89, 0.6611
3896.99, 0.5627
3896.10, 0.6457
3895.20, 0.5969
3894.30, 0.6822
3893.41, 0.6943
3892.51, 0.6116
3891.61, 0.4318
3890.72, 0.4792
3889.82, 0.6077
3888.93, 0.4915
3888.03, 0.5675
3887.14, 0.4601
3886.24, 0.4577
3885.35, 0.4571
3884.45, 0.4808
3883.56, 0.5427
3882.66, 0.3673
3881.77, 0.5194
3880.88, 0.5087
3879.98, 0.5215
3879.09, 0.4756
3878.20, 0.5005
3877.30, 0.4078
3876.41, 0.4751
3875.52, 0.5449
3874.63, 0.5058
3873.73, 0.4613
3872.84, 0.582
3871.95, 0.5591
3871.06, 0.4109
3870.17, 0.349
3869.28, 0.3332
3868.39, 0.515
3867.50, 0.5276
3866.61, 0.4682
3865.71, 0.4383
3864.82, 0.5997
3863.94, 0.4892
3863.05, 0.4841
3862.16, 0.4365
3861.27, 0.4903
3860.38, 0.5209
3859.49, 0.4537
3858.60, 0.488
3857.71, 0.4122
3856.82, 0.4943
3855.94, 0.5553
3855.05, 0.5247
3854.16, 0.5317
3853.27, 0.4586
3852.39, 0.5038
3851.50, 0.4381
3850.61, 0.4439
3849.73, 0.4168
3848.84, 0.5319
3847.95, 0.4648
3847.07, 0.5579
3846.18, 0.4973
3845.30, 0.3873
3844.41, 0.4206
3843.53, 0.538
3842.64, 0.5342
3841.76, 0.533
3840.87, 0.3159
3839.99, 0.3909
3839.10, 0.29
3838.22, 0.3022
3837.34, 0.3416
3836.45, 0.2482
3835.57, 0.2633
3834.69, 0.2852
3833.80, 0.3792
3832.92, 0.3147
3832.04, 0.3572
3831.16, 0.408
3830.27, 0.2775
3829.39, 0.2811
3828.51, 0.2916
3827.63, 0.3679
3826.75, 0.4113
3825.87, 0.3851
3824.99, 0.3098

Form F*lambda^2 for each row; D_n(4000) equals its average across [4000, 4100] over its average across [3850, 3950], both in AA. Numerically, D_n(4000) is 1.93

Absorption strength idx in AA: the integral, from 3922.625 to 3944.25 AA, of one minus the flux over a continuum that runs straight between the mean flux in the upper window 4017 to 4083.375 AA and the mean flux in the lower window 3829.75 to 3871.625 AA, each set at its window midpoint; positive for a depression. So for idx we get 8.6 AA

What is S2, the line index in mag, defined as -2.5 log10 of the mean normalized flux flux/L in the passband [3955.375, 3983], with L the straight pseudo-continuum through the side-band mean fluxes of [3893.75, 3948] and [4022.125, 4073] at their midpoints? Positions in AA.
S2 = 0.266 mag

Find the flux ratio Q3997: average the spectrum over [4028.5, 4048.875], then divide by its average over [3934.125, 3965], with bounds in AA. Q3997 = 1.73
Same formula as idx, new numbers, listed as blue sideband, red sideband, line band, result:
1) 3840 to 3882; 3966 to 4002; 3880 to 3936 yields 2.7 AA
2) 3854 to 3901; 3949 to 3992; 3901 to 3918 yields -2.1 AA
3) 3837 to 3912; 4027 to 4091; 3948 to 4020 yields 2.8 AA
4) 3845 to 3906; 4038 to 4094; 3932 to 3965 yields 7.8 AA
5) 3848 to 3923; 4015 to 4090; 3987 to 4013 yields -2.4 AA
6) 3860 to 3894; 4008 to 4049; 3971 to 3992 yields 2.7 AA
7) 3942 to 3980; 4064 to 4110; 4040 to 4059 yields -2.6 AA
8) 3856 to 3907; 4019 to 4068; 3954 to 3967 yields 3.7 AA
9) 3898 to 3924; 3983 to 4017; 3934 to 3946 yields 4.9 AA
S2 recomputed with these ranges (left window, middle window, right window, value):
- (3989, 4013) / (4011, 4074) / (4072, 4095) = -0.009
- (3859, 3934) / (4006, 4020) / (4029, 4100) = -0.181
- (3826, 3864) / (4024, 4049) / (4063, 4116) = -0.160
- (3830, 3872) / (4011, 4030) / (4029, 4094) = -0.192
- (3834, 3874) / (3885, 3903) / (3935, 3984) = -0.194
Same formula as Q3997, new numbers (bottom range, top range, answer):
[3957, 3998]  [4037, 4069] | 1.42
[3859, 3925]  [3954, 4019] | 1.31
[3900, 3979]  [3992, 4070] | 1.75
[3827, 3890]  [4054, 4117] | 2.01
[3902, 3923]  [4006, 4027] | 1.55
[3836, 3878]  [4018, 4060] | 2.02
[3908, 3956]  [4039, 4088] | 1.70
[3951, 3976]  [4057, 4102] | 1.79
